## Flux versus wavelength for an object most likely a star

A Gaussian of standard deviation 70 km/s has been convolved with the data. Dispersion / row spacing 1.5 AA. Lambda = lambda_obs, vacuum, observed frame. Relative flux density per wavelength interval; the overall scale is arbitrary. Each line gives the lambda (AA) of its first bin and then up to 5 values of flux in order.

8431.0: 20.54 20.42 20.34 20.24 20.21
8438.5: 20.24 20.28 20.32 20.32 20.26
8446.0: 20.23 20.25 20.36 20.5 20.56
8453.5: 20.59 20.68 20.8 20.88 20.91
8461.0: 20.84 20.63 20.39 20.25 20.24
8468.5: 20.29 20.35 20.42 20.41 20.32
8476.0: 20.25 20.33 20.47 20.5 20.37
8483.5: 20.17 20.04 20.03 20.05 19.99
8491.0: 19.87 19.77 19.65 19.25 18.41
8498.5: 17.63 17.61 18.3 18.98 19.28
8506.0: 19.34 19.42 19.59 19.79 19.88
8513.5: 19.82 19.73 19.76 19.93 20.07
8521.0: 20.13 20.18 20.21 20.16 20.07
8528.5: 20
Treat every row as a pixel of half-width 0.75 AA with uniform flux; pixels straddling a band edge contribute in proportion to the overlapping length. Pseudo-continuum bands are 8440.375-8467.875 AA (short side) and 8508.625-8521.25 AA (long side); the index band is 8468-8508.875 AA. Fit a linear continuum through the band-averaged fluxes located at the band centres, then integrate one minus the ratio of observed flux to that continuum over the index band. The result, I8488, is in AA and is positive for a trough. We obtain 0.9 AA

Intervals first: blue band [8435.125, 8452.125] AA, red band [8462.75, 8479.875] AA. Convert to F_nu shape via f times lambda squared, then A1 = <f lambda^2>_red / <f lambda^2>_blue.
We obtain 1.01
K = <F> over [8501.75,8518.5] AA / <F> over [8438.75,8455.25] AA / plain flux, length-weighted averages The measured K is 0.96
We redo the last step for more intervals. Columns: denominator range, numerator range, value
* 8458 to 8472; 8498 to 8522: 0.94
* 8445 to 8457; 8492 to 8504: 0.91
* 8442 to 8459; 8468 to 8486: 0.99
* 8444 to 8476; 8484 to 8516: 0.95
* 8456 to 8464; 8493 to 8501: 0.89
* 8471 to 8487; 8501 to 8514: 0.96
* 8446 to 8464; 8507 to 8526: 0.97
